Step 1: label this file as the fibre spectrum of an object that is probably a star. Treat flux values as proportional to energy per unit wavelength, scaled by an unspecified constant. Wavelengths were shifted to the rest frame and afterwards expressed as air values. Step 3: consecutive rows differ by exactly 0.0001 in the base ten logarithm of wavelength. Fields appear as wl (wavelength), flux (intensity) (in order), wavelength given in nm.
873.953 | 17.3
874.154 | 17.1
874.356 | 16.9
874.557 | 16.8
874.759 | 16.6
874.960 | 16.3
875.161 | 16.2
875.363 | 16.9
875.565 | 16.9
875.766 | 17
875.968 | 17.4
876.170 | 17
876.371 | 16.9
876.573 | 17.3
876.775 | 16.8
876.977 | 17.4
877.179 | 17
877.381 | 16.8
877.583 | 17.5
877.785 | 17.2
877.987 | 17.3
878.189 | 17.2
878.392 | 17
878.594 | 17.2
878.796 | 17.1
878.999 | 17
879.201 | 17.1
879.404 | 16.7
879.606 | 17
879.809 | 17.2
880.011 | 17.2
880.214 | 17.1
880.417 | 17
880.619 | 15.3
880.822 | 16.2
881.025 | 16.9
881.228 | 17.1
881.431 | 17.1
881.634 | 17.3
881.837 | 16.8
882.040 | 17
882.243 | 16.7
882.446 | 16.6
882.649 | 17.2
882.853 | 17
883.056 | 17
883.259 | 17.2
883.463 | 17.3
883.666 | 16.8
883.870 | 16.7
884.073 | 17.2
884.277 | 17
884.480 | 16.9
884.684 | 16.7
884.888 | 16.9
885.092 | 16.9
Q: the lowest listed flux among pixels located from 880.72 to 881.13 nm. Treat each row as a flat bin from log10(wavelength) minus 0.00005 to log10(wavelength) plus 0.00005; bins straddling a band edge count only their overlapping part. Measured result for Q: 16.2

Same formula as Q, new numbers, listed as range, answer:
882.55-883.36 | 17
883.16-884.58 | 16.7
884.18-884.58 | 16.9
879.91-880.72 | 15.3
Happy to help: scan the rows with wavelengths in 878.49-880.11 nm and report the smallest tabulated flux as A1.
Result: 16.7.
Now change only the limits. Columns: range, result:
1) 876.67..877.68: 16.8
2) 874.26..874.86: 16.6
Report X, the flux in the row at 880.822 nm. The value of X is 16.2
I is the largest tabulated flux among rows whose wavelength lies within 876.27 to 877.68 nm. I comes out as 17.5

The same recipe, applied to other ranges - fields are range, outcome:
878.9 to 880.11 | 17.2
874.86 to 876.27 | 17.4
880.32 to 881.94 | 17.3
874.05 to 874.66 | 17.1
